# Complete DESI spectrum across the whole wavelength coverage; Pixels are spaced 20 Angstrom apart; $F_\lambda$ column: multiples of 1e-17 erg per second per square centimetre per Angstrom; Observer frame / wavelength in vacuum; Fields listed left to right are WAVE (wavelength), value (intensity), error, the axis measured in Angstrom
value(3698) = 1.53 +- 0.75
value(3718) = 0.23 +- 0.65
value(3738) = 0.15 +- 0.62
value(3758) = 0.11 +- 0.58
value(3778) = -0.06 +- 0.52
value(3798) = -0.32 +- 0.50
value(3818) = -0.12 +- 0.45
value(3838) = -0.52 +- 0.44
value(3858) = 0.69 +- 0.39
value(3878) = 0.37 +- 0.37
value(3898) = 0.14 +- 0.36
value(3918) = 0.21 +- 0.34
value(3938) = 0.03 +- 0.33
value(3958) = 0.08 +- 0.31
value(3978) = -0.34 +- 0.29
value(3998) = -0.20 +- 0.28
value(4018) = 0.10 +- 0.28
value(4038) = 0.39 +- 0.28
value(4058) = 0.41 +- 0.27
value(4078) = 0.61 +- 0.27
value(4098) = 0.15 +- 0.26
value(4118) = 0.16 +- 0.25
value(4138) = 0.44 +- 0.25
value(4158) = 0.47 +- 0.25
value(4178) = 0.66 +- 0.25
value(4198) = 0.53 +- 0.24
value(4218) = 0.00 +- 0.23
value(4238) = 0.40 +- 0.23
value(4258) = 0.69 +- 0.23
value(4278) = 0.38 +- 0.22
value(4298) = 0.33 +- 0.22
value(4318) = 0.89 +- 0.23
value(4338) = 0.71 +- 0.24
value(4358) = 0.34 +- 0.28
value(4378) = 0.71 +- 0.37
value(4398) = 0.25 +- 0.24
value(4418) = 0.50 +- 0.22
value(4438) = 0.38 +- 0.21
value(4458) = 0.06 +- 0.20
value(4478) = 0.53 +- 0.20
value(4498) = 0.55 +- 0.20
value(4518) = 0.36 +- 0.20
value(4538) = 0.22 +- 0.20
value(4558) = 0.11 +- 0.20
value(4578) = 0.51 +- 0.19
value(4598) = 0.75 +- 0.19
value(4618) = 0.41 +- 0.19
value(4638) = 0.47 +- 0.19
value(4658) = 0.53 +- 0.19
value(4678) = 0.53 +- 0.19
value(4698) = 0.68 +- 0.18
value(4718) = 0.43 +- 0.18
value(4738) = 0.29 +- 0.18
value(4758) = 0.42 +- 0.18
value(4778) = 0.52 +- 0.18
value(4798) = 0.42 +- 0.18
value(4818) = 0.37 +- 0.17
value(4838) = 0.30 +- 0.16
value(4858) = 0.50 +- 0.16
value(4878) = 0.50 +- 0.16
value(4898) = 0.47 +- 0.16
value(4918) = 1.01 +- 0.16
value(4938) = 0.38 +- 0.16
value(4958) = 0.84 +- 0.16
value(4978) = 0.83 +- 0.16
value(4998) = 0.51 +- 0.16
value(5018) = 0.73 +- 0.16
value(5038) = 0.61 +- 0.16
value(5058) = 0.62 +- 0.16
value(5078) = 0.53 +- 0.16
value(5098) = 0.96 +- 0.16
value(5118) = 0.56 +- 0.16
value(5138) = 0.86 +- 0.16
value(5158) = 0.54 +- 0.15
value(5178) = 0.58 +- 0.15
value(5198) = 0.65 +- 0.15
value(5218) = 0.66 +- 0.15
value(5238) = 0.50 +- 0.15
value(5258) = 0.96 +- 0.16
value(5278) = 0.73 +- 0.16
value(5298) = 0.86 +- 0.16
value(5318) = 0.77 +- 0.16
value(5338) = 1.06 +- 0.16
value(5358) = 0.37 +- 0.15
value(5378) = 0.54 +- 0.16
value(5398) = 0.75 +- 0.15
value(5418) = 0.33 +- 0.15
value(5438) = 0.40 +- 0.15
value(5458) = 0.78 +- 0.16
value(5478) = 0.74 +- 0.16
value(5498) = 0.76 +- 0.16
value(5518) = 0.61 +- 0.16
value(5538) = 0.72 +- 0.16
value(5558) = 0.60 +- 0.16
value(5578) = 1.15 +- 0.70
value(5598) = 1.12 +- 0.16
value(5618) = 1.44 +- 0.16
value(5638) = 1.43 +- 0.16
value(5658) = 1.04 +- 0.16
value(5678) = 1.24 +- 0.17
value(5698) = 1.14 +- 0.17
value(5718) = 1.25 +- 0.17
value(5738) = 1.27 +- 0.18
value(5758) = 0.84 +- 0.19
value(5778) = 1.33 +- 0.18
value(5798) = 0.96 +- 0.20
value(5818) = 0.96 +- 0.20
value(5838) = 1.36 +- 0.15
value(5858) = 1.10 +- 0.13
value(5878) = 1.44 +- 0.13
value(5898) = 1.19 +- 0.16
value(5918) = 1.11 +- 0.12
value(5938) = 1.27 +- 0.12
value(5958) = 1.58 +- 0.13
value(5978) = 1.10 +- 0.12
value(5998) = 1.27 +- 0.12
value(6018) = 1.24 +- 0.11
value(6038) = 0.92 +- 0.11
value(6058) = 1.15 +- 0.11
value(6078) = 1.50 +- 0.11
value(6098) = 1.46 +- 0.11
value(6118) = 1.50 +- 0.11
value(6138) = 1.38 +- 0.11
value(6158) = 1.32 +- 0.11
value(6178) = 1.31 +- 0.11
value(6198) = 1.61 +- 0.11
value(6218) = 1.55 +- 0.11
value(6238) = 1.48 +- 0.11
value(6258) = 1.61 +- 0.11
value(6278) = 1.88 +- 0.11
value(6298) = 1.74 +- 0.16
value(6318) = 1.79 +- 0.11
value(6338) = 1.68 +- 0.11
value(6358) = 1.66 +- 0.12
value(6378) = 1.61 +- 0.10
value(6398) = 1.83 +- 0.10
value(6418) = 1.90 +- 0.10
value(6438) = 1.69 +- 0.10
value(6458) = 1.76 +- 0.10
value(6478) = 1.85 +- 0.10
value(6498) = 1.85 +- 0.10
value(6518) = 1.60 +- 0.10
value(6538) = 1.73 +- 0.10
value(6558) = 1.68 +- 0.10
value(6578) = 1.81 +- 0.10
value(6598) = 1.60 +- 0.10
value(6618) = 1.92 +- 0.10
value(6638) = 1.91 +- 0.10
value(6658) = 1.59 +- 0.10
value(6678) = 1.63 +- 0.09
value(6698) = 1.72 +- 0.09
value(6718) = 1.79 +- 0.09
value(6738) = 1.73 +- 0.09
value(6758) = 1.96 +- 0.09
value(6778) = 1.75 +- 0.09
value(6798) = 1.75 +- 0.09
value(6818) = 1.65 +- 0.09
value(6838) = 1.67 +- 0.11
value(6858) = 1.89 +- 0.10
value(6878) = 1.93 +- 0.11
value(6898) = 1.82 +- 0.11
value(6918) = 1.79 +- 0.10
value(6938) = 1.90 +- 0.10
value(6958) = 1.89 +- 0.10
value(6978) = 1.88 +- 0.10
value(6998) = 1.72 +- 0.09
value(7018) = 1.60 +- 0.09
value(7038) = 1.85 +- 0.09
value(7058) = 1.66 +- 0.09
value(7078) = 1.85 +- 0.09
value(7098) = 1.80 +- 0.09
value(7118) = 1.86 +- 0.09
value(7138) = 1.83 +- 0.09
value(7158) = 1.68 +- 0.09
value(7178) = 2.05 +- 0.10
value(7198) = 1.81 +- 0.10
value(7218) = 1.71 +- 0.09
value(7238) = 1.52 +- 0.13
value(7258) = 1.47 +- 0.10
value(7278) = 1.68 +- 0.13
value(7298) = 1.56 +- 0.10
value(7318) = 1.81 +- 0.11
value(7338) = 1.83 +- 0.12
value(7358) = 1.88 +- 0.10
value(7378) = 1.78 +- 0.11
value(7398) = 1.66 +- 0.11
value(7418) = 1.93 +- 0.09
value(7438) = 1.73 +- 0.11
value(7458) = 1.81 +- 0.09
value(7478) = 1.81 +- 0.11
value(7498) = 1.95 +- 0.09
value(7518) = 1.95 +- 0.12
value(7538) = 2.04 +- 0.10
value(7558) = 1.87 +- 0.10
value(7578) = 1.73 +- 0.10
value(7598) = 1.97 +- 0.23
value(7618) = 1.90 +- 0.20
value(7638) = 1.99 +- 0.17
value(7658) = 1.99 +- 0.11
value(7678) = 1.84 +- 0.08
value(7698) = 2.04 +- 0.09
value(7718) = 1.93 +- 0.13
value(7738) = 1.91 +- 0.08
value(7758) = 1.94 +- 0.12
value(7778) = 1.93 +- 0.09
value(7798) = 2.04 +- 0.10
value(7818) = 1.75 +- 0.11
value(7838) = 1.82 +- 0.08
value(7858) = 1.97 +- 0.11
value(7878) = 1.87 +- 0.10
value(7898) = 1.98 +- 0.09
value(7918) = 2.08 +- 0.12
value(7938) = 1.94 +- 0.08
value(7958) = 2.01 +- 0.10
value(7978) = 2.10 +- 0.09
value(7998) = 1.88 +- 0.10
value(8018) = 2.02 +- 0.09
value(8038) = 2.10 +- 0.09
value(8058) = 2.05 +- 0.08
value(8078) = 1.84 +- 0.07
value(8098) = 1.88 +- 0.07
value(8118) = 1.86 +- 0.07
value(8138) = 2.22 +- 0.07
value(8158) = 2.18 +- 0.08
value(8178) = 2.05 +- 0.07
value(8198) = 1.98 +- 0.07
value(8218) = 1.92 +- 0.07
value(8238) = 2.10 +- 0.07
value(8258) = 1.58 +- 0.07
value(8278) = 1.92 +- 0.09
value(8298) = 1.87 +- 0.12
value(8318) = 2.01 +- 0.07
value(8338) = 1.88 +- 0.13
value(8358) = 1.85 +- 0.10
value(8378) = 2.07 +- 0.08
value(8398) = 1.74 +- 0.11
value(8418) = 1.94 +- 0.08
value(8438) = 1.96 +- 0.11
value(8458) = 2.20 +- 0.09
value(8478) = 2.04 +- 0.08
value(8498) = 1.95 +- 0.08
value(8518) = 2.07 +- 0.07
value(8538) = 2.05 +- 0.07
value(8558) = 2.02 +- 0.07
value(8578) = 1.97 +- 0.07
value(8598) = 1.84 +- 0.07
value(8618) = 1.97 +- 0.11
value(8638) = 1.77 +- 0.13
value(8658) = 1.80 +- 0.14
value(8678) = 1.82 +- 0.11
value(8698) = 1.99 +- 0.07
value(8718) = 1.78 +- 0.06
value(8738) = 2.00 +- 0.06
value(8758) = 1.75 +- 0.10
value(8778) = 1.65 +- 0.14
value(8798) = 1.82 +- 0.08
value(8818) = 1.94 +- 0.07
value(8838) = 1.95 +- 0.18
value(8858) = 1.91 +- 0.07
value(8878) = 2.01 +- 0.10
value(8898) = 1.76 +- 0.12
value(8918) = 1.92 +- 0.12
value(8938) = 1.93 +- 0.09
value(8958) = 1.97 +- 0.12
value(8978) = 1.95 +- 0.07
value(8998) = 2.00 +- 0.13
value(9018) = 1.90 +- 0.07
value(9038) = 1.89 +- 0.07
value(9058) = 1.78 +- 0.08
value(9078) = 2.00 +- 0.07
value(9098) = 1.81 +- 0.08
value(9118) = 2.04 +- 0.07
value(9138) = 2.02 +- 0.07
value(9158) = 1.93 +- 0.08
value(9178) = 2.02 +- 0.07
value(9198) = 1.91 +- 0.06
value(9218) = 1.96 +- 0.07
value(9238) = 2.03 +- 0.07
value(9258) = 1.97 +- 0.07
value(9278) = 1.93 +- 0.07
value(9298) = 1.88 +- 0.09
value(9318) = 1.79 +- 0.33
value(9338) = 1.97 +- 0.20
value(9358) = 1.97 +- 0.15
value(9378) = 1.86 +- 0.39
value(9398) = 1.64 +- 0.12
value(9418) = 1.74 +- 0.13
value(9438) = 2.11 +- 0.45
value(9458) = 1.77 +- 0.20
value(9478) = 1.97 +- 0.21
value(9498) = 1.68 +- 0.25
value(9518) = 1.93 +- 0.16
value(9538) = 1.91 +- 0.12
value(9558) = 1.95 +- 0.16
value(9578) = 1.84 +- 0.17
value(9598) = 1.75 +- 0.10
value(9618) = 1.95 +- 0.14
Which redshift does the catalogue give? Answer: 0.40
